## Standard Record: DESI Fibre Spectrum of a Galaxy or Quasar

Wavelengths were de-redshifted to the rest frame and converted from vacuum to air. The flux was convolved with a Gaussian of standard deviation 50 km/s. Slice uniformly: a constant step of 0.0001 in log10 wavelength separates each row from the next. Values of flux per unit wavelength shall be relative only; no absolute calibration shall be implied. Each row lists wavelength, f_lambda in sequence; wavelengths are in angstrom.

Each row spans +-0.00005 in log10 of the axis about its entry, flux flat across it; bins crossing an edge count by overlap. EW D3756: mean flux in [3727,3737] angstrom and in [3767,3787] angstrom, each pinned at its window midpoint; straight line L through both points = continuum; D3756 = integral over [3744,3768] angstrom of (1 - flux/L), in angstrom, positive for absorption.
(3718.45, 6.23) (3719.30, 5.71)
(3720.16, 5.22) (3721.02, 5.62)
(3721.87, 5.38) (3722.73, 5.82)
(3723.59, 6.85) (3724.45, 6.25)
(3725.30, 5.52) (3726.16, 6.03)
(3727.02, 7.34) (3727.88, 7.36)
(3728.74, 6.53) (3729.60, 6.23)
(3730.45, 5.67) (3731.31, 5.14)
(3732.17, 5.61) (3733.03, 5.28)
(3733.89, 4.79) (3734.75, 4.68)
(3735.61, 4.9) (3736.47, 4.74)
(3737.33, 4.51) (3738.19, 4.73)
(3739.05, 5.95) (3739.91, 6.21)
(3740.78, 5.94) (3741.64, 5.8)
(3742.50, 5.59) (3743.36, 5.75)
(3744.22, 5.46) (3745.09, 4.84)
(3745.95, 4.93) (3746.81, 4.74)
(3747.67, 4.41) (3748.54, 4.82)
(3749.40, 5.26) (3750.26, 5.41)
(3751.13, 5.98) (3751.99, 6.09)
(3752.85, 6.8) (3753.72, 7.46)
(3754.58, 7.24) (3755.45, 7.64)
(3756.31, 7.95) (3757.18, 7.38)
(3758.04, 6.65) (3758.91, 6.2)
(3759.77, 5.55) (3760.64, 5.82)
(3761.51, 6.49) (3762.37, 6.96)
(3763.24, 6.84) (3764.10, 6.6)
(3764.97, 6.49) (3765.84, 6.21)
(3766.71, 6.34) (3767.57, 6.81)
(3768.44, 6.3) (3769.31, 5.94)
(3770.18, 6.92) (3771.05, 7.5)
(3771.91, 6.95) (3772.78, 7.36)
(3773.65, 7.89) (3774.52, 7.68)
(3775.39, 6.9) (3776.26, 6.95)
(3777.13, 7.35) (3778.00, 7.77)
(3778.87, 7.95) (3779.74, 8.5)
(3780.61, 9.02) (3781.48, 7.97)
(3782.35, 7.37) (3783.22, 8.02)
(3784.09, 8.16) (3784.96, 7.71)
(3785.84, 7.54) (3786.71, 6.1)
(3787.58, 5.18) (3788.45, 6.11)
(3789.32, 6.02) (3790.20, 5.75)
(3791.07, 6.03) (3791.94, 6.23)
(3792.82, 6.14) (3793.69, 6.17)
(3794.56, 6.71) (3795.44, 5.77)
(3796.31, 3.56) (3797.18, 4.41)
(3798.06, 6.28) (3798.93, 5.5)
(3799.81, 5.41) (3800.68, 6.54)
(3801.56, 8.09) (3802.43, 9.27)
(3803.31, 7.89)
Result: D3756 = 1.4 angstrom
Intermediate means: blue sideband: 5.61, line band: 6.2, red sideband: 7.42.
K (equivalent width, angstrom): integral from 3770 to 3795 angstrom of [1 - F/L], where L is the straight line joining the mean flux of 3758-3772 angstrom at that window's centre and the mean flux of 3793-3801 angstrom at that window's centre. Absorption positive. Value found -4.5 angstrom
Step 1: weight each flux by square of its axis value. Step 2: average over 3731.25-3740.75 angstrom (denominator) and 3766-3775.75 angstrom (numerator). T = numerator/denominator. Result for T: 1.4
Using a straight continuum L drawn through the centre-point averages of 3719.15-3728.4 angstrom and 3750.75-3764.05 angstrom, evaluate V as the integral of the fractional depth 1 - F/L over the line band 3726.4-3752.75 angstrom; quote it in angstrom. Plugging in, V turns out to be 3.7 angstrom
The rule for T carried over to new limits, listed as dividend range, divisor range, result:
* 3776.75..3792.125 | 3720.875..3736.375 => 1.27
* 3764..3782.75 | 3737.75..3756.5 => 1.26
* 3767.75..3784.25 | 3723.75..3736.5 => 1.32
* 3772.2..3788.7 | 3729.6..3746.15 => 1.43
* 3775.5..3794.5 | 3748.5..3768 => 1.10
